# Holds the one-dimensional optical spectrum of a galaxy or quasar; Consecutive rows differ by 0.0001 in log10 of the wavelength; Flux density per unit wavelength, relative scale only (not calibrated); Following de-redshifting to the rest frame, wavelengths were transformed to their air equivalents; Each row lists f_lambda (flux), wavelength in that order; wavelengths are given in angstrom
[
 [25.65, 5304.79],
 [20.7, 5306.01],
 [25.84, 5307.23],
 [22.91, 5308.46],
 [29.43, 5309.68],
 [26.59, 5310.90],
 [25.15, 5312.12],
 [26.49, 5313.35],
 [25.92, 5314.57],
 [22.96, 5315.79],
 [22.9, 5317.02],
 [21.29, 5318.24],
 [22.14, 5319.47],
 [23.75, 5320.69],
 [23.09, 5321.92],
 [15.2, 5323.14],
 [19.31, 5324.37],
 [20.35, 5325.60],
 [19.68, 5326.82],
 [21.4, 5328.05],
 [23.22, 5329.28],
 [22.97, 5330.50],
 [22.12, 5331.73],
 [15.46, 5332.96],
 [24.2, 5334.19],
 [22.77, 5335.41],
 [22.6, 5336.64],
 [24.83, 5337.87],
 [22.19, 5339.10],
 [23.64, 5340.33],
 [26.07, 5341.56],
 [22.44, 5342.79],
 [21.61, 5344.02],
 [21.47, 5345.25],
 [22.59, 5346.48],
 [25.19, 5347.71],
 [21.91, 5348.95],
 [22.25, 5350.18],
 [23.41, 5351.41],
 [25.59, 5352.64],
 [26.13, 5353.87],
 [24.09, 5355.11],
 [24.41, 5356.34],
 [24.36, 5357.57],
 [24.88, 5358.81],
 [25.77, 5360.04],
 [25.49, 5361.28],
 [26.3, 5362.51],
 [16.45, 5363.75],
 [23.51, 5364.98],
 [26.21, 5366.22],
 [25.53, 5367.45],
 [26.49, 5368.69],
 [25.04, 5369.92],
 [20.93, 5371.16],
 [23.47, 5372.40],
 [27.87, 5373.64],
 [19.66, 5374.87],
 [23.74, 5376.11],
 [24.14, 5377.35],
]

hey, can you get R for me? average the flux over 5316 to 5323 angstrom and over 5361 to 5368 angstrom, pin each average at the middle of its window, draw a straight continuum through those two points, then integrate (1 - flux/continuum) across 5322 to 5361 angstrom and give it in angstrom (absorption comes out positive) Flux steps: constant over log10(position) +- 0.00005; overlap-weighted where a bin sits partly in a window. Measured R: 0.5 angstrom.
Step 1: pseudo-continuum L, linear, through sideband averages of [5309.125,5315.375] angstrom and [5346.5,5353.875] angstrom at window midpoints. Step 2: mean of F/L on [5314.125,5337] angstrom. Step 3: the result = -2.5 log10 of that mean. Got 0.18 mag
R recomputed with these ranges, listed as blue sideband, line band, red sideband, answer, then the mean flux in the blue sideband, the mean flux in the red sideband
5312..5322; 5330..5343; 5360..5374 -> 0.7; 23.7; 24.3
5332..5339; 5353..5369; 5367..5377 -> -0.8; 22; 24.1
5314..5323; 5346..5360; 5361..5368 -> -0.4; 22.7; 23.8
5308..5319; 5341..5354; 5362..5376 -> 0.4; 24.8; 23.7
